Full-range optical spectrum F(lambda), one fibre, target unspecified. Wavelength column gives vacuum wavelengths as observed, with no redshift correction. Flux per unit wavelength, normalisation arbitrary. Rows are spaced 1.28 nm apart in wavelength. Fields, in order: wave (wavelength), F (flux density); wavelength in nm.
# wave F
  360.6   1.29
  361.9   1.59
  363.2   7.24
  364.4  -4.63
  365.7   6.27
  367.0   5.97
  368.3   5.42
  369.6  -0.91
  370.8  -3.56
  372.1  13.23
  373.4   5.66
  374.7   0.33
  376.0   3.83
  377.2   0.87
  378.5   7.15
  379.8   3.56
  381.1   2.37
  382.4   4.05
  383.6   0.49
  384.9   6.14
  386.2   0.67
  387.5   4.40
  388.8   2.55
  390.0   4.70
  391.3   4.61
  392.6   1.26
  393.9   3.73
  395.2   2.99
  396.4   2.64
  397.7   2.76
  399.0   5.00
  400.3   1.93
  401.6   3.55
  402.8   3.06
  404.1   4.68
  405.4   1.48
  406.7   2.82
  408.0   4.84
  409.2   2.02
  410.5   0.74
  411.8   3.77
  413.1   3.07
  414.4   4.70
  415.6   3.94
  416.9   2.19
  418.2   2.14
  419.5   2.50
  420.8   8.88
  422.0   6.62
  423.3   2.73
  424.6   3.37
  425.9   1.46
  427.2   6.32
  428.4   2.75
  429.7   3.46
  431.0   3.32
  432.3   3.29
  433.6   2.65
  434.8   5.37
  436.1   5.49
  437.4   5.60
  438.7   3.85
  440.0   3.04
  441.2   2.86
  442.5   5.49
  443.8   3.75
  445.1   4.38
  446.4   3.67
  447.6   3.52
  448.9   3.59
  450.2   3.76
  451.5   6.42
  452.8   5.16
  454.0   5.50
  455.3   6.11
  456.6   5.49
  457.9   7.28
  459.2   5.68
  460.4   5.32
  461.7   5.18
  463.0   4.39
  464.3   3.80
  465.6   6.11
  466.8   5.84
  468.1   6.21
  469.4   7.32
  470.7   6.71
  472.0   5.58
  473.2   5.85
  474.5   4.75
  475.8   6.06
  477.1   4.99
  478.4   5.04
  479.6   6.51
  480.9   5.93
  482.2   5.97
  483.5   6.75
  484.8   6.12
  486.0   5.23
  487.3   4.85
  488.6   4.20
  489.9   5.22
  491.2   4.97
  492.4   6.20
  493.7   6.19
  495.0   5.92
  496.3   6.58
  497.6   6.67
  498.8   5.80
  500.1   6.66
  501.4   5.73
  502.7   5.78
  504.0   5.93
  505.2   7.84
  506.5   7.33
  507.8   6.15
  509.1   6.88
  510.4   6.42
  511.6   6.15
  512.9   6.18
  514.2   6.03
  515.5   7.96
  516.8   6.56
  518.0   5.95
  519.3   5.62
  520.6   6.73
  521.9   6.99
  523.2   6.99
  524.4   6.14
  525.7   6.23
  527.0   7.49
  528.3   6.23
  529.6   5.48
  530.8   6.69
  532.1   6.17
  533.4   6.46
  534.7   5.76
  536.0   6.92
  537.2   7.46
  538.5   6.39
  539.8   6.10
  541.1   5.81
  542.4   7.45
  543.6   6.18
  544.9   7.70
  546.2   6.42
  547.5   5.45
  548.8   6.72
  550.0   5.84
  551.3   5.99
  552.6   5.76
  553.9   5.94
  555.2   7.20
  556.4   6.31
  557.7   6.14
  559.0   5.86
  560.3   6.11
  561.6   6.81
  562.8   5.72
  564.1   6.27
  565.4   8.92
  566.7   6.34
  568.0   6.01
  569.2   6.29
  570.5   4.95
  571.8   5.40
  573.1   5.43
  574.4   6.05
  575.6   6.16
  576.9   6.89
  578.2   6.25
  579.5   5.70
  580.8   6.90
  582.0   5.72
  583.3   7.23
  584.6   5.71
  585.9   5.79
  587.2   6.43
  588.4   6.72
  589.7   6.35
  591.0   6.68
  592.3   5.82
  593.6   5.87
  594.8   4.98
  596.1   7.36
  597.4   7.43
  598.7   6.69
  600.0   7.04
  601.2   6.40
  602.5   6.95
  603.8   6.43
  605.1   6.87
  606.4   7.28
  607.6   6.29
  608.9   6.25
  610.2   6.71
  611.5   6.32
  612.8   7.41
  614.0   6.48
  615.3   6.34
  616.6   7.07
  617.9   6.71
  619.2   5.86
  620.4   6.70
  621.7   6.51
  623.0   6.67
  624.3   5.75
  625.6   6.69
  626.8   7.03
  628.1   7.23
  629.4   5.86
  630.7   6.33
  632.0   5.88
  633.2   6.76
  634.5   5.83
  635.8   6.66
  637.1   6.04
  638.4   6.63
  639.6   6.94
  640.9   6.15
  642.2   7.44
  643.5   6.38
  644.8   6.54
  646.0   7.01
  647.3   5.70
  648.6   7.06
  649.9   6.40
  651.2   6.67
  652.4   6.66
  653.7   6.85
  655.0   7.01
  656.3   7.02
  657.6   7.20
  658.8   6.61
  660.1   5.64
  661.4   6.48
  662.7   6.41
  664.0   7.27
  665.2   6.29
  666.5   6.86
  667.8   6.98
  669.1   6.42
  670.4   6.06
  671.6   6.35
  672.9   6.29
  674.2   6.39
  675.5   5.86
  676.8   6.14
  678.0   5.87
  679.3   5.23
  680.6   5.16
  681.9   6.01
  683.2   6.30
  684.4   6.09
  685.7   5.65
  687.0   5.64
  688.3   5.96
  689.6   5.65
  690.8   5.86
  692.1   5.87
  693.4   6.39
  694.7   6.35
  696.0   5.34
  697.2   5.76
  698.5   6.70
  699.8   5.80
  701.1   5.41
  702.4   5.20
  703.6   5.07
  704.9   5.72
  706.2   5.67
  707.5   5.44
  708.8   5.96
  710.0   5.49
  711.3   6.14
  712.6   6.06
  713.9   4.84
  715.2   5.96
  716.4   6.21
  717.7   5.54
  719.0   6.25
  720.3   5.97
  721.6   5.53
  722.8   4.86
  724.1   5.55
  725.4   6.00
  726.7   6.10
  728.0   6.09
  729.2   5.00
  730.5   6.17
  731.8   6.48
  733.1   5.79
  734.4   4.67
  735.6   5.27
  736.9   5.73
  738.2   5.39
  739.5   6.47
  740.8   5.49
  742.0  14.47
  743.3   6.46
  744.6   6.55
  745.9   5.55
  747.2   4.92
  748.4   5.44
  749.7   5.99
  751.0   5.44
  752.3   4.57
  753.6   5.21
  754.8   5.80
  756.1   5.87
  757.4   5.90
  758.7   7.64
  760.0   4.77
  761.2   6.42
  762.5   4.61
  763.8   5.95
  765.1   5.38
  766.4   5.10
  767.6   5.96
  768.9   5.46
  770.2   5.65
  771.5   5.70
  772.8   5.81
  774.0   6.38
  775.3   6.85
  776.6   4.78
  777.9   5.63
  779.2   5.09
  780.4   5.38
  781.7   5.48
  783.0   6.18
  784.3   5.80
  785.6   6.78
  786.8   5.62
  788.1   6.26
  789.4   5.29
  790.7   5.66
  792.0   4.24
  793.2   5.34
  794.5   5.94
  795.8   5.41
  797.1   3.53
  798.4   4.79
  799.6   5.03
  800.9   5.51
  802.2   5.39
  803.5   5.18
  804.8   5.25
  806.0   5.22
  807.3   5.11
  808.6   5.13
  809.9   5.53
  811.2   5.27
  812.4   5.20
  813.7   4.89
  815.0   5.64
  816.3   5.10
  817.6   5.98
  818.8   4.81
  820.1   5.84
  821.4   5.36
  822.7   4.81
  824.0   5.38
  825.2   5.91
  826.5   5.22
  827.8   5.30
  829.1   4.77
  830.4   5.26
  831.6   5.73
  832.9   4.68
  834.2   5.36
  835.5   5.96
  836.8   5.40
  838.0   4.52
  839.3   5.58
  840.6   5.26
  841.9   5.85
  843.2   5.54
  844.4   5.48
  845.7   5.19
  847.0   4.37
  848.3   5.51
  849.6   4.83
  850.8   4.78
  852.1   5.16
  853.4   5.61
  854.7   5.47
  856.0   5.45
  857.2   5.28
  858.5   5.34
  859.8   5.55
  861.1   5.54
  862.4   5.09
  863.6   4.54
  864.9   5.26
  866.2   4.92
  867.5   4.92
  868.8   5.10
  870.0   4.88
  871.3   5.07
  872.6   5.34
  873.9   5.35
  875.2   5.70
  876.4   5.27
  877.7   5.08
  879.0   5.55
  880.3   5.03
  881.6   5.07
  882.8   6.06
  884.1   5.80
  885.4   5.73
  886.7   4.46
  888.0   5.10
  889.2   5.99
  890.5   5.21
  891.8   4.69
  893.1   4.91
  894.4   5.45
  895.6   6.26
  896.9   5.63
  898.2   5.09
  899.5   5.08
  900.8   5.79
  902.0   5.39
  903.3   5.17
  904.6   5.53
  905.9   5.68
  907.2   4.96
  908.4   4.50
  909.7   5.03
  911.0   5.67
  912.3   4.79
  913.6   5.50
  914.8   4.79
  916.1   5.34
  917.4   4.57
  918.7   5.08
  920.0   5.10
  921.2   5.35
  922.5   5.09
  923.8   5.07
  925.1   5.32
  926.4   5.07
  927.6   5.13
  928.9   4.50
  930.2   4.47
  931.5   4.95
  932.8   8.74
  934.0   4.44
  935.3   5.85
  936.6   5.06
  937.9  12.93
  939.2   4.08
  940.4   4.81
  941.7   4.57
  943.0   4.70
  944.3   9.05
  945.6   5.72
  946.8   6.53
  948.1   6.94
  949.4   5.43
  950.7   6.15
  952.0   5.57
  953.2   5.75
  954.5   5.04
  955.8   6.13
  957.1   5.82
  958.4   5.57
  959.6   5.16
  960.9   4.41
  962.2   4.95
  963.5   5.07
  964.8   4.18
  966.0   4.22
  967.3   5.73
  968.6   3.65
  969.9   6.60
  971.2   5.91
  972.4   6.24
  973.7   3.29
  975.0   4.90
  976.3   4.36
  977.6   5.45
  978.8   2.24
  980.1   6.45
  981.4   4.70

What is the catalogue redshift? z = 0.13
